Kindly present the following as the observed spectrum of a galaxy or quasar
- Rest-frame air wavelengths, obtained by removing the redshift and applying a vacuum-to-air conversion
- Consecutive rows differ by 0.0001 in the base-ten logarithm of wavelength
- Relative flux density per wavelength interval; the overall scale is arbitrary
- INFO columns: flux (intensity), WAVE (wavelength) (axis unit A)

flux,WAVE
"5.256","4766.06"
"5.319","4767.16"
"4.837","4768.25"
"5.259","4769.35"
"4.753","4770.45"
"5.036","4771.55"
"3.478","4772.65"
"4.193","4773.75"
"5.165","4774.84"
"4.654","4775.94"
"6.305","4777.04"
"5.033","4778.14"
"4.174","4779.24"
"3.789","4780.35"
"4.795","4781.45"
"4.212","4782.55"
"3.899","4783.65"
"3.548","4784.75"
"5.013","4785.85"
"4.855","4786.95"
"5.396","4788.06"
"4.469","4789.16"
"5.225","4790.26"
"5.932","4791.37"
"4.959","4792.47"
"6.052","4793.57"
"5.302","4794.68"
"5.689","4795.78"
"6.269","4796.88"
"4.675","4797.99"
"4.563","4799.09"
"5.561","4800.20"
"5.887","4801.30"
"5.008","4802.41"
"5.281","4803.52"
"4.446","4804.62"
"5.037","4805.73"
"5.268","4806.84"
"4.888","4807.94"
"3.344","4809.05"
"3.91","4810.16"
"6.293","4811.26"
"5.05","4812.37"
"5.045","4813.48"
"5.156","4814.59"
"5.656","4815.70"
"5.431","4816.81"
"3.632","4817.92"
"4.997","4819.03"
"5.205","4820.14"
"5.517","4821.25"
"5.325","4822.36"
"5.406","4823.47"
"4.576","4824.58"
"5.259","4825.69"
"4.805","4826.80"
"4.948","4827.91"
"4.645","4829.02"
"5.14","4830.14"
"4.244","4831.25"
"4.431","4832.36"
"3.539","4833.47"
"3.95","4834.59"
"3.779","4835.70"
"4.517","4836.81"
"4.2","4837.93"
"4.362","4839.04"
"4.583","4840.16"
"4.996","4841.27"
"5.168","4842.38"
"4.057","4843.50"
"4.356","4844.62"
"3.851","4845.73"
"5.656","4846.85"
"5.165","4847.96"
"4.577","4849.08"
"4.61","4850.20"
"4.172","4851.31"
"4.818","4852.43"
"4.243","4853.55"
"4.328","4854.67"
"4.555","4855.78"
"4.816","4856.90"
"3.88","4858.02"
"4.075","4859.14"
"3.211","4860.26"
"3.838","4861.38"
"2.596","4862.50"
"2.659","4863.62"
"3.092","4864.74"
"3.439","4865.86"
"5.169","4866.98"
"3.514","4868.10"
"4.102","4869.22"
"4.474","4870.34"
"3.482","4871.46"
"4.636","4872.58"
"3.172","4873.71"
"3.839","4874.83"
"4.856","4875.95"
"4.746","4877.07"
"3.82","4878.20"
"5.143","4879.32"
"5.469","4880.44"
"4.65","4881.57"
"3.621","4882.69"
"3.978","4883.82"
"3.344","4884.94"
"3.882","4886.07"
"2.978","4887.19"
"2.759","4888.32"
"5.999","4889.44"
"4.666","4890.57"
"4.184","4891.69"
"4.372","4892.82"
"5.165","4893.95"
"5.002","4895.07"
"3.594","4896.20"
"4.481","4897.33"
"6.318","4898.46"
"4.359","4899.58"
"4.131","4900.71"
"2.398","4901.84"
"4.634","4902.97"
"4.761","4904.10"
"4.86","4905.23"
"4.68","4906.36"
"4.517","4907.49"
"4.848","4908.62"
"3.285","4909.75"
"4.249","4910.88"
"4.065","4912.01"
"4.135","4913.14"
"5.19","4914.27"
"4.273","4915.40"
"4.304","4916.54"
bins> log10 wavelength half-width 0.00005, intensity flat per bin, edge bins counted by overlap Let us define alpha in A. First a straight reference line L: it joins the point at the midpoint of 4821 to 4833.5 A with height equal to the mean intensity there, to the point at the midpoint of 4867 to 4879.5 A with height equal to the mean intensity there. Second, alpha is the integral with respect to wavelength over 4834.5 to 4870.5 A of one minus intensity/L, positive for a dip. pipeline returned 2.3 A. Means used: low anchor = 4.86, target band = 4.21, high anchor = 4.18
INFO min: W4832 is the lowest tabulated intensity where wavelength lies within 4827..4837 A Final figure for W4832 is 3.539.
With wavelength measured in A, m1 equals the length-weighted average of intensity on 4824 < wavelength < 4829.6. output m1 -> 4.85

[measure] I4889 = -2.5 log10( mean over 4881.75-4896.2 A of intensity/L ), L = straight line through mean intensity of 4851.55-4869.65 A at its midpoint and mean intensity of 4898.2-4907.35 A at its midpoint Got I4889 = 0.03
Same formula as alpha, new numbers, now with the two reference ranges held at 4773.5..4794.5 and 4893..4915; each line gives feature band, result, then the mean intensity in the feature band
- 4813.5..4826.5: -1.0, 5.1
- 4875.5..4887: 0.6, 4.3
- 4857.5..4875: 3.4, 3.69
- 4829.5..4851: 0.8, 4.48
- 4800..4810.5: -0.2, 4.86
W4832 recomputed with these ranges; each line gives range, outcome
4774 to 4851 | 3.344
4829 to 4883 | 2.596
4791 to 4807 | 4.446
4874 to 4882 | 3.82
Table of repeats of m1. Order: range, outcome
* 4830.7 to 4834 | 4.08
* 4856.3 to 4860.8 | 4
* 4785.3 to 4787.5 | 4.94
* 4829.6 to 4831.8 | 4.69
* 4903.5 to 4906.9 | 4.76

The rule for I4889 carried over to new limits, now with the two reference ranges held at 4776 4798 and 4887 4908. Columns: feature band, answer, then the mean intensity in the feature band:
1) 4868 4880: 0.087 mag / 4.2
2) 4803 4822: -0.022 mag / 4.95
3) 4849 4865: 0.172 mag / 3.96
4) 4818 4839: 0.027 mag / 4.66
